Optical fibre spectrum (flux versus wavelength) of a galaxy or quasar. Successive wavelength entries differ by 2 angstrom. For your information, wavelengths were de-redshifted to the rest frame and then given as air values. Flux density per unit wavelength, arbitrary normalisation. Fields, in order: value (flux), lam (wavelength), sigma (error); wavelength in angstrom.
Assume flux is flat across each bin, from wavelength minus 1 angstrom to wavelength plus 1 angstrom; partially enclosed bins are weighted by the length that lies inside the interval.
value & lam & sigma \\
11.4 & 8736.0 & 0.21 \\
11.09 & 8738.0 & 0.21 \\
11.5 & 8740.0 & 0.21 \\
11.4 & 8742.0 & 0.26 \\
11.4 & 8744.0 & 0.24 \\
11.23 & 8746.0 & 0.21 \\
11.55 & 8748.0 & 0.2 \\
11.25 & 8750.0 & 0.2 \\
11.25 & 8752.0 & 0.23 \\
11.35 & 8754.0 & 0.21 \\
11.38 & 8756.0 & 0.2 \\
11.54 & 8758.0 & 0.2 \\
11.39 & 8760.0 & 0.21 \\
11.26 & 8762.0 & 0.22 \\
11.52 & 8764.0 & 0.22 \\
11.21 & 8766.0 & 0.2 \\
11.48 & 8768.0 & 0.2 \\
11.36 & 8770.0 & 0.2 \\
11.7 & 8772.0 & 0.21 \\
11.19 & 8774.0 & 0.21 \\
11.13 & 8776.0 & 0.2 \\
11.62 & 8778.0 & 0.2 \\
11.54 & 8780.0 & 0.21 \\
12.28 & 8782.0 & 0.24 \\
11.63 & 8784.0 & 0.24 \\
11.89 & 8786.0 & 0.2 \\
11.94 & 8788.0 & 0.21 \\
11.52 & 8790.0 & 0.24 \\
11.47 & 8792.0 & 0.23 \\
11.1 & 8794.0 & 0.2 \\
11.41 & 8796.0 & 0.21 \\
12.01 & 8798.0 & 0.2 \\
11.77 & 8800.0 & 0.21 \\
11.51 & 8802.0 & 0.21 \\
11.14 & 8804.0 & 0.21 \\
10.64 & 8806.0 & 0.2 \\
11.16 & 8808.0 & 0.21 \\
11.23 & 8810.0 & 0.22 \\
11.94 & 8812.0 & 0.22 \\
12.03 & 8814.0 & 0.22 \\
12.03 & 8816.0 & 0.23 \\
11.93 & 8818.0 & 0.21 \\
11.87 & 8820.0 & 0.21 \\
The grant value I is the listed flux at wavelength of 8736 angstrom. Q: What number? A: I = 11.4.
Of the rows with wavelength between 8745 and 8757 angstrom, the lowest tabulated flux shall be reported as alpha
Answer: 11.23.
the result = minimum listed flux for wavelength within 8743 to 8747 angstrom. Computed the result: 11.23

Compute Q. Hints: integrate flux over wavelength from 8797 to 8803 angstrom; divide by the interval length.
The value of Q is 11.8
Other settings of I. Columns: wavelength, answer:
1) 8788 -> 11.94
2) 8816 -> 12.03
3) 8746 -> 11.23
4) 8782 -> 12.28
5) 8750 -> 11.25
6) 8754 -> 11.35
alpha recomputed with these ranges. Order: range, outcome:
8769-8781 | 11.13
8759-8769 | 11.21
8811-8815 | 11.94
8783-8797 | 11.1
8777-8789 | 11.54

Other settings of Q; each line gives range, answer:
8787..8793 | 11.6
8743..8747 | 11.3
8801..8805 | 11.3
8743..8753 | 11.3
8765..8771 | 11.3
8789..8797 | 11.4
